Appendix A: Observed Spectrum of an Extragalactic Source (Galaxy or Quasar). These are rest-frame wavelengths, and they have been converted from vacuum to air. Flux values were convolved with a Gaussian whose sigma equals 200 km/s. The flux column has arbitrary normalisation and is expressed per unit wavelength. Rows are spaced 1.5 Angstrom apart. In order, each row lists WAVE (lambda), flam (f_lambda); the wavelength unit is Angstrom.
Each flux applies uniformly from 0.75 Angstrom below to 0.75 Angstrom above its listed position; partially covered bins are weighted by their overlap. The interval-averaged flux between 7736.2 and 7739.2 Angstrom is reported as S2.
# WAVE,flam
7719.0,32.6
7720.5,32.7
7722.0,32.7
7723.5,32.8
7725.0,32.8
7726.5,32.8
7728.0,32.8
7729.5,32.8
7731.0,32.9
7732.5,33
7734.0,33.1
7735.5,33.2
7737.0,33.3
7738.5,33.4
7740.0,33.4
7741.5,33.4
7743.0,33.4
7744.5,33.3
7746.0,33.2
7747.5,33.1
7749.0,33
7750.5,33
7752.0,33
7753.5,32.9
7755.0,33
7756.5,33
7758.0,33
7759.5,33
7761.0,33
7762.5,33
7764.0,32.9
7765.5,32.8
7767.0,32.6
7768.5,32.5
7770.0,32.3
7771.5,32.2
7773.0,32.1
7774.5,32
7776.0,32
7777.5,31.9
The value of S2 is 33.3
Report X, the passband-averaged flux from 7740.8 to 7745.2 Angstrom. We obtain 33.4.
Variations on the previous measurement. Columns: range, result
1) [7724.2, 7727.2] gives 32.8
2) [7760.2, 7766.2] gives 32.9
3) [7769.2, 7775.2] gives 32.2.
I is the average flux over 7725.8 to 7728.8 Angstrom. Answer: 32.8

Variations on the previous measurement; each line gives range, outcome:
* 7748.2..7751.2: 33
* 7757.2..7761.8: 33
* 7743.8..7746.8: 33.2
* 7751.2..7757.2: 33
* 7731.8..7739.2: 33.2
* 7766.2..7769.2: 32.6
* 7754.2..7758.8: 33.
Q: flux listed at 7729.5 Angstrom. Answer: 32.8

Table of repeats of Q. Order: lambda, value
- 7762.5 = 33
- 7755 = 33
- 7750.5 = 33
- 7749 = 33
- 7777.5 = 31.9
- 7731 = 32.9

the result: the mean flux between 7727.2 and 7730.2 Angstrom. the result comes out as 32.8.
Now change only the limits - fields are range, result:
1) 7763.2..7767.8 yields 32.8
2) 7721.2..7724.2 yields 32.7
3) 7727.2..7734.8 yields 32.9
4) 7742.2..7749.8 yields 33.2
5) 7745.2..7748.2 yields 33.2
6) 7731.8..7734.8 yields 33.1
